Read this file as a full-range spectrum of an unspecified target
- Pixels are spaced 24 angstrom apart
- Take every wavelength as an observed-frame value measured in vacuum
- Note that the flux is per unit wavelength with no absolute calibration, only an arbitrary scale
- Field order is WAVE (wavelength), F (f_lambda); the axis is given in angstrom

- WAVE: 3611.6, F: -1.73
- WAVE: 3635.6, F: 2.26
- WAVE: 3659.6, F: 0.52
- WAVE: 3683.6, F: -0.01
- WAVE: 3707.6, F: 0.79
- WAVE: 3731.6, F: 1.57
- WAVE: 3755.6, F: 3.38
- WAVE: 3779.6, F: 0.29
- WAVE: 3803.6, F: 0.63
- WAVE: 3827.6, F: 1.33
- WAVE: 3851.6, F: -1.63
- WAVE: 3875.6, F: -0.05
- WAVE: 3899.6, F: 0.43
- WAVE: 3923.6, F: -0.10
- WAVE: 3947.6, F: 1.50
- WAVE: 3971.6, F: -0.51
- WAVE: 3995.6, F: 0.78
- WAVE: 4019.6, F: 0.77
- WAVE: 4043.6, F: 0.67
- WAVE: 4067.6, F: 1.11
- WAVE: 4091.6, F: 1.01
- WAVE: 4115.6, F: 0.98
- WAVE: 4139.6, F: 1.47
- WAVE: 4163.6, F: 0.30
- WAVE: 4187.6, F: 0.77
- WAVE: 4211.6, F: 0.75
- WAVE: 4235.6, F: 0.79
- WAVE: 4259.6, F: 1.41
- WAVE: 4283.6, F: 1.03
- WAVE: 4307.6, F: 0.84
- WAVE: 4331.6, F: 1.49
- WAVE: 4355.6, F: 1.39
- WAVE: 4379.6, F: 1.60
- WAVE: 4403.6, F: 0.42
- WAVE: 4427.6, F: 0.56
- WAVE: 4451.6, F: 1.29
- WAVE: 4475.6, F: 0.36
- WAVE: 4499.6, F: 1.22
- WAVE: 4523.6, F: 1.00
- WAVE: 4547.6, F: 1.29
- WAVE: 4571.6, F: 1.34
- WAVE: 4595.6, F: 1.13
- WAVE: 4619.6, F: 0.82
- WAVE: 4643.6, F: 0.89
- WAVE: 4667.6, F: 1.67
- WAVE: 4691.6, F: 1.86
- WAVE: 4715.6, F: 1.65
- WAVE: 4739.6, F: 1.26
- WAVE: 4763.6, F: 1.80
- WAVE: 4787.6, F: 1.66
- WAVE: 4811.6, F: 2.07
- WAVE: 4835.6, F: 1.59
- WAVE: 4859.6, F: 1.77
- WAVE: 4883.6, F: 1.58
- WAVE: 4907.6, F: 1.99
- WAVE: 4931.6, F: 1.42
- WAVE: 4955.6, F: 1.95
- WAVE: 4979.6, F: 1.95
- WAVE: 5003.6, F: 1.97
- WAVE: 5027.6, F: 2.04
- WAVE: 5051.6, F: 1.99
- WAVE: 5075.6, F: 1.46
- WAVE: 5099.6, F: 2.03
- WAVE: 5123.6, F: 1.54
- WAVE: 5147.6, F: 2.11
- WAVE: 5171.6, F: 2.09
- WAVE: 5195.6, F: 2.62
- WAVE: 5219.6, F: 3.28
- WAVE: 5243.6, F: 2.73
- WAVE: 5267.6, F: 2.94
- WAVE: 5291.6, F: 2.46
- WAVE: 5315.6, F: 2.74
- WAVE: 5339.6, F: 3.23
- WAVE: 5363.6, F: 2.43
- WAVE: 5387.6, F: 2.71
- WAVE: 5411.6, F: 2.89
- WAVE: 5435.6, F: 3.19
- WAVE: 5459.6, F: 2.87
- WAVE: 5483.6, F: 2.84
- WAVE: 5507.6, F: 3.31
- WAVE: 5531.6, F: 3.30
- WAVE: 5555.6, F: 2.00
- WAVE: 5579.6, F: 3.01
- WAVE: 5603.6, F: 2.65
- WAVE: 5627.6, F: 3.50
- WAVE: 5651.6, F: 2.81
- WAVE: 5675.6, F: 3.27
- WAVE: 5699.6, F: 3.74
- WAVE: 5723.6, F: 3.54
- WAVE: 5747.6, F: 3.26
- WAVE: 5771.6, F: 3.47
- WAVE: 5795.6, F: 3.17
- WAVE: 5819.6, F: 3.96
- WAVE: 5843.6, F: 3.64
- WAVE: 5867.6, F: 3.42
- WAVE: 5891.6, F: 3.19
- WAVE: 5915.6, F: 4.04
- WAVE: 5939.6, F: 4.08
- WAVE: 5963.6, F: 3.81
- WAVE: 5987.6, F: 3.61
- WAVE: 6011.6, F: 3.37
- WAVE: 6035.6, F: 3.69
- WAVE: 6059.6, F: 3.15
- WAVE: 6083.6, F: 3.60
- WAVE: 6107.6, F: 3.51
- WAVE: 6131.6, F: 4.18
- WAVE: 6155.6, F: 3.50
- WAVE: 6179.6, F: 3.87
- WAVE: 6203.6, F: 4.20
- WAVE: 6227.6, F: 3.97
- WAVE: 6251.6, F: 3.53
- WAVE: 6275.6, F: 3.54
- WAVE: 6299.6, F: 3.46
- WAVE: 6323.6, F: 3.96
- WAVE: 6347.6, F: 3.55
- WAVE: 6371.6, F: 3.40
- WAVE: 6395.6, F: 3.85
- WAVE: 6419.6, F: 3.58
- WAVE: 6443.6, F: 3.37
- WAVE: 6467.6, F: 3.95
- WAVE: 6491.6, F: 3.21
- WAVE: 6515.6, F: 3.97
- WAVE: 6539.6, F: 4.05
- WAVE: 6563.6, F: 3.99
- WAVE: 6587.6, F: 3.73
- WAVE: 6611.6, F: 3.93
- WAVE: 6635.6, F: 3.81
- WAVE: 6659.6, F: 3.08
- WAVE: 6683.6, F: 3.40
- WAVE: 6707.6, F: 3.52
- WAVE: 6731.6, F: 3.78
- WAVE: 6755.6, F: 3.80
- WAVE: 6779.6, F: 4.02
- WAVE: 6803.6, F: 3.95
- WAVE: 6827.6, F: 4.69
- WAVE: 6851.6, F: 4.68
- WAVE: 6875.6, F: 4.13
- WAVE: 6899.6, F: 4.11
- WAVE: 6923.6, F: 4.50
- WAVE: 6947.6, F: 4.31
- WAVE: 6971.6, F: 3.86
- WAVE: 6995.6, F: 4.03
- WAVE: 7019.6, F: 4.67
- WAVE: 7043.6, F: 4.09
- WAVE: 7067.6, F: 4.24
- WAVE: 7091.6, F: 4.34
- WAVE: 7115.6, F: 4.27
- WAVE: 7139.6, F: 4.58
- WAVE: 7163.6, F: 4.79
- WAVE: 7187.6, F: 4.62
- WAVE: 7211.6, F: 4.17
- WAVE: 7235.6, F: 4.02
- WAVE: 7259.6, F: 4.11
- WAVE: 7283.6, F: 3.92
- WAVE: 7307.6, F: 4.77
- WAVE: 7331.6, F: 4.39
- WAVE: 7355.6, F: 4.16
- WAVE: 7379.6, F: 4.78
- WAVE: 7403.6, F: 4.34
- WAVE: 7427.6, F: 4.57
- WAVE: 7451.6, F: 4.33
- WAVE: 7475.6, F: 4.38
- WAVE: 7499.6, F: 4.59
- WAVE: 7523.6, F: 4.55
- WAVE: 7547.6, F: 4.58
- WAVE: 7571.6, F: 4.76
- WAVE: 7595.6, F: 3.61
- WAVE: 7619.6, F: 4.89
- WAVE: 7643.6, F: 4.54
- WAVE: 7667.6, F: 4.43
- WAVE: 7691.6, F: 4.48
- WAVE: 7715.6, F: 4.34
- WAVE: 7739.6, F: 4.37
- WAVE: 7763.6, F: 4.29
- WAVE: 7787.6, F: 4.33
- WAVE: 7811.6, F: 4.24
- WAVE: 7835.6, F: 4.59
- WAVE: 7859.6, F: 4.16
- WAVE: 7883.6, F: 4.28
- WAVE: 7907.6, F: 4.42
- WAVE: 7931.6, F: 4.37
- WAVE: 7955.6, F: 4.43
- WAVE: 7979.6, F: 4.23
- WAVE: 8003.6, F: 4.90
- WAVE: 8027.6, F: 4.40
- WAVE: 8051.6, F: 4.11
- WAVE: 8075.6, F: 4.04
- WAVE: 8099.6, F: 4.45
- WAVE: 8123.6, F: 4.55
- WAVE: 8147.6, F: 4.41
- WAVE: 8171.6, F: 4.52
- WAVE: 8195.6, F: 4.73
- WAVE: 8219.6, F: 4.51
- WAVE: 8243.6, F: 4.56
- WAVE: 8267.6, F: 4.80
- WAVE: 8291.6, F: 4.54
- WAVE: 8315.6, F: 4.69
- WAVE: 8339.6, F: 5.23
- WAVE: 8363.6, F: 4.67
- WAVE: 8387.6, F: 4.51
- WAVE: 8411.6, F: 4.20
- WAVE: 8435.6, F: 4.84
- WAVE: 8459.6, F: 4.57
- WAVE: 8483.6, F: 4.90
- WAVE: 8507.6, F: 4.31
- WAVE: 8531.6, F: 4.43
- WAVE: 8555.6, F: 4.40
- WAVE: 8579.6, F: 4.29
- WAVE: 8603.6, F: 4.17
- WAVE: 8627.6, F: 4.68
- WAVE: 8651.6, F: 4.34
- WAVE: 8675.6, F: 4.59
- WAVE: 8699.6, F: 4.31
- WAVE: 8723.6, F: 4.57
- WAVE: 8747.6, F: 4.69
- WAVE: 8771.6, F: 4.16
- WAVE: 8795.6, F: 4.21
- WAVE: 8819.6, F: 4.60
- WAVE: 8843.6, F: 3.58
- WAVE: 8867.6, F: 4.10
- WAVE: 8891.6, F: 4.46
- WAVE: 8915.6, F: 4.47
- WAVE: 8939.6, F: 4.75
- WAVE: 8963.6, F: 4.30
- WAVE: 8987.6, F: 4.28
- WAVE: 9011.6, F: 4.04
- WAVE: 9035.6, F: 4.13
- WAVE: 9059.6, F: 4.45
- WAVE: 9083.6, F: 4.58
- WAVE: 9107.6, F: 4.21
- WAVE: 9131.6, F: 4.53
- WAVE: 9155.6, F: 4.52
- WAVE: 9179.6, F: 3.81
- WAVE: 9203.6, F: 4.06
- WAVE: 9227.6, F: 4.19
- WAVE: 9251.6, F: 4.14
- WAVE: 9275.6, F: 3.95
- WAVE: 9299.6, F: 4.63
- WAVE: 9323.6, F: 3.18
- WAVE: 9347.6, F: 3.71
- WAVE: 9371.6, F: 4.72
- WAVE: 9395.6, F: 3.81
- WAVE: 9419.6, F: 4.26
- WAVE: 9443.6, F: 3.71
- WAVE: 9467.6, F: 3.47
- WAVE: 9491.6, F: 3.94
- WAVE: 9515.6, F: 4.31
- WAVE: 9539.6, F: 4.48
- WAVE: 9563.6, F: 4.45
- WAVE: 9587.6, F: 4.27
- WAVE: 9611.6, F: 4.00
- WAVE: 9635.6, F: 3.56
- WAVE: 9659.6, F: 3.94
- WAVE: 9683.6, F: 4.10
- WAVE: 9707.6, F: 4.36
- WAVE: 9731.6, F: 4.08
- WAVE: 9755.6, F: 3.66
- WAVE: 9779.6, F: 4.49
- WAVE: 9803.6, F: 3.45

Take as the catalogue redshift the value 0.289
